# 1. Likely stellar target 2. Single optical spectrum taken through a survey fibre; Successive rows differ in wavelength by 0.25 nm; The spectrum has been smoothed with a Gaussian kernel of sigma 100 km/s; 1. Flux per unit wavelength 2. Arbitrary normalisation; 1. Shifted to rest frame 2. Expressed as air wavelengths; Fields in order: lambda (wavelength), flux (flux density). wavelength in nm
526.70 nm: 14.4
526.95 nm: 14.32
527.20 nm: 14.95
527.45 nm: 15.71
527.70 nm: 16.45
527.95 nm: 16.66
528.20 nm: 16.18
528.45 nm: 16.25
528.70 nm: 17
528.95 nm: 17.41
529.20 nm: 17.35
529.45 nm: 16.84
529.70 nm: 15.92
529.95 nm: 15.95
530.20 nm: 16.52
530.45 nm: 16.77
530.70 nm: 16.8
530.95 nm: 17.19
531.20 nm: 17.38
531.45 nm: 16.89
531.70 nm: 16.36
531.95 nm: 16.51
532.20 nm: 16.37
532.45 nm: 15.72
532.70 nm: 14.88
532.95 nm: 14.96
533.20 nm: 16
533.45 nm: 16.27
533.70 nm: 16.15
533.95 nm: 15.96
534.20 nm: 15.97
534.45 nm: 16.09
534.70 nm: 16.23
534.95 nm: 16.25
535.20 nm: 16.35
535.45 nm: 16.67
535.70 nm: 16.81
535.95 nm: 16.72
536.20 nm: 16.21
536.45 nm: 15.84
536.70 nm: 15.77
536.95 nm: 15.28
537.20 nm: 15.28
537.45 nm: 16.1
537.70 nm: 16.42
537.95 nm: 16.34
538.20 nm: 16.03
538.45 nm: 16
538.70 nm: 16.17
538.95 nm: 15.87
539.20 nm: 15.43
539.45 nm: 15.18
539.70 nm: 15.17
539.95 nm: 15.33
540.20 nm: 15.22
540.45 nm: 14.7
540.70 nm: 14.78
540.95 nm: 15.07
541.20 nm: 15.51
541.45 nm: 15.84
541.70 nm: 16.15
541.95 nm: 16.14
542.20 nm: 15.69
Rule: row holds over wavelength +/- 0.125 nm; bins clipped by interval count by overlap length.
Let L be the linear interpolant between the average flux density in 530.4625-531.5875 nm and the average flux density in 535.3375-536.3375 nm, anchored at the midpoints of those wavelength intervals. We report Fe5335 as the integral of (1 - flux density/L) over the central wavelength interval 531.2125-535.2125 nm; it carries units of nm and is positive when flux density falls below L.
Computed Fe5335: 0.18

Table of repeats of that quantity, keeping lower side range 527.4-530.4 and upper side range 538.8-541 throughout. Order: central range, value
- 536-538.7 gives -0.08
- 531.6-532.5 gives -0.01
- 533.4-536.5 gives -0.09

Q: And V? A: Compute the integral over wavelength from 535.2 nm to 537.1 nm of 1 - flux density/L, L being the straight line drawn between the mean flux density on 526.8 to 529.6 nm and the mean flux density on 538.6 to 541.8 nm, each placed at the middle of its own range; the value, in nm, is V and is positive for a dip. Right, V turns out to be -0.06 nm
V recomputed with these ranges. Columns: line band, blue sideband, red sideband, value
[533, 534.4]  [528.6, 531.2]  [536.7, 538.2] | 0.03 nm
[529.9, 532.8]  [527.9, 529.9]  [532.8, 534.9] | -0.03 nm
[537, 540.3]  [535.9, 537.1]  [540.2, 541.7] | -0.03 nm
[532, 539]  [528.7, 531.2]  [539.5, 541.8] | -0.01 nm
